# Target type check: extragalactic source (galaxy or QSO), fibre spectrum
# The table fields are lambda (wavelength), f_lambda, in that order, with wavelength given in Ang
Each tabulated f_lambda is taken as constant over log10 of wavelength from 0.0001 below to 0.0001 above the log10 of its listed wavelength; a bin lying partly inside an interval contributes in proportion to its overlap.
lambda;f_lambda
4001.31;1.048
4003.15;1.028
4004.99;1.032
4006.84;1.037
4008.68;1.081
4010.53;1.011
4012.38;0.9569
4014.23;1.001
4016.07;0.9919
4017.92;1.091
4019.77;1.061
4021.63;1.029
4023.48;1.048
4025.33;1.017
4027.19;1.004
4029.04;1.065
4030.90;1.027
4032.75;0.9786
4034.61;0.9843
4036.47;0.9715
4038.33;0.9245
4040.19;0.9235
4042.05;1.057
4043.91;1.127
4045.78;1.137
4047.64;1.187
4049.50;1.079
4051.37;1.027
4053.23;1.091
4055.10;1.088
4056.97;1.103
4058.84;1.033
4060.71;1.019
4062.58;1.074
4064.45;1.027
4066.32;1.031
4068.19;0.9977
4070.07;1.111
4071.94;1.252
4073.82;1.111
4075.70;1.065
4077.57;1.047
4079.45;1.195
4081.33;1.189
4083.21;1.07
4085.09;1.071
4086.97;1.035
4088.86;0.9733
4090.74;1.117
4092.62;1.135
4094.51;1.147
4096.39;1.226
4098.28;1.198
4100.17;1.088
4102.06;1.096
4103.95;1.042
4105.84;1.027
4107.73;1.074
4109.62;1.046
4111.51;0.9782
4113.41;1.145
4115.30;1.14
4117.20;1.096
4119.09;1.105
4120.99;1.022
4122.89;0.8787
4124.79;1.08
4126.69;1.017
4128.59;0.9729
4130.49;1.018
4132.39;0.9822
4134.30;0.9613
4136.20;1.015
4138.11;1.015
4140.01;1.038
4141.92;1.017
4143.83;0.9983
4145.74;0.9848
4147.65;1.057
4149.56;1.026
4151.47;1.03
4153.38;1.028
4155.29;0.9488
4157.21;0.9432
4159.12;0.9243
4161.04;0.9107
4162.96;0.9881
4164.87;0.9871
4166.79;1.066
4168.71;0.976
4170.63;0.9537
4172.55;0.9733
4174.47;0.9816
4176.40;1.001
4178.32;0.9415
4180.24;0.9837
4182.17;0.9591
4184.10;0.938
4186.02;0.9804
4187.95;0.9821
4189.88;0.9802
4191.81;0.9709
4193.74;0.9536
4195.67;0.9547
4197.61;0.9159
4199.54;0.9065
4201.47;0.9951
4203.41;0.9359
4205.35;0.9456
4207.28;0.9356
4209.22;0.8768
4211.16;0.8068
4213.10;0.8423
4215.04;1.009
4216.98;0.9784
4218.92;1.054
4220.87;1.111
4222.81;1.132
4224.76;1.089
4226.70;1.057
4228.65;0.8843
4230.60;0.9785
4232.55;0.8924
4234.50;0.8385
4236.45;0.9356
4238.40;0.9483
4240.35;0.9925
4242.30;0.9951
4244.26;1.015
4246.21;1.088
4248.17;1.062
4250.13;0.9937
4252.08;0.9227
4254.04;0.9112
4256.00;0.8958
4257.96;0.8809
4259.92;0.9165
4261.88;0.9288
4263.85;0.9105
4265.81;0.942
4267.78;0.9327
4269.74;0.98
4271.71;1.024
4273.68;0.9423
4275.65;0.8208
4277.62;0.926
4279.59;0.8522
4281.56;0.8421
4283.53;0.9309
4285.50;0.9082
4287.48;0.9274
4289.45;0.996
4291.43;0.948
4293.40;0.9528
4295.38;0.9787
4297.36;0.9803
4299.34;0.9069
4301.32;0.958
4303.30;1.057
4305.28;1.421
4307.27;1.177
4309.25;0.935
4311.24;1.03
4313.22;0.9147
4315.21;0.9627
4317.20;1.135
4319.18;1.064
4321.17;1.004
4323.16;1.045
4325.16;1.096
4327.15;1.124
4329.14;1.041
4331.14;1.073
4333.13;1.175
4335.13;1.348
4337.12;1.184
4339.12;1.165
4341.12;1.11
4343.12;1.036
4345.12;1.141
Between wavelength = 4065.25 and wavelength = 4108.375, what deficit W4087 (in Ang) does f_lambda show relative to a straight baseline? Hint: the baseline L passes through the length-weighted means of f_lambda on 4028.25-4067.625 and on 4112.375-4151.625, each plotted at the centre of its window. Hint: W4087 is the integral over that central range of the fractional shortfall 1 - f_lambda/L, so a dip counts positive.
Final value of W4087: -2.60 Ang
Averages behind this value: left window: 1.05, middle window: 1.1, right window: 1.03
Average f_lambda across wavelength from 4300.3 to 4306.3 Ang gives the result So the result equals 1.14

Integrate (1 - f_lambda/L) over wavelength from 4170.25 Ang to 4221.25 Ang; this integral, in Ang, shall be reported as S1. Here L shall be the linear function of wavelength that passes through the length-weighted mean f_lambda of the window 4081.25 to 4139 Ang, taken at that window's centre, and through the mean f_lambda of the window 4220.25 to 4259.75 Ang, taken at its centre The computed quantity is 2.6 Ang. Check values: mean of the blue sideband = 1.06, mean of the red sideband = 0.979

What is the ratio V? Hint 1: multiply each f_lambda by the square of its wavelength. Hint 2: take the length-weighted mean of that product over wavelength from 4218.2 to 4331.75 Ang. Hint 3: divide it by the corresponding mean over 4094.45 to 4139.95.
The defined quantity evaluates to 1.01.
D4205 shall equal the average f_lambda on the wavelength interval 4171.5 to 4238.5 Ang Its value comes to 0.962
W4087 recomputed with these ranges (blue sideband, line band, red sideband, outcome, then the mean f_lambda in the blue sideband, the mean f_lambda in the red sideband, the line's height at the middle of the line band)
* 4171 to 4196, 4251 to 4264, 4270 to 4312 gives 0.9 Ang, 0.969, 0.977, 0.974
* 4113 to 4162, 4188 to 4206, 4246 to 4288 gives 0.4 Ang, 1.01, 0.931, 0.975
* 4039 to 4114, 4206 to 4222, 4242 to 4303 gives 0.5 Ang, 1.09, 0.945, 0.987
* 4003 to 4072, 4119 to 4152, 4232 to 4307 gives -0.1 Ang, 1.04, 0.959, 1.01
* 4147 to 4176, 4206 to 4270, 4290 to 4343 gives 4.0 Ang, 0.986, 1.07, 1.03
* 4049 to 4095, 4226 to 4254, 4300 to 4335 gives 2.8 Ang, 1.08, 1.08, 1.08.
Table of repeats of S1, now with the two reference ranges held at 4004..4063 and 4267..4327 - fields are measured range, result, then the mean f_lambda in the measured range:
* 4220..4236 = 0.1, 0.995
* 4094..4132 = -1.6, 1.07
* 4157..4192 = 1.4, 0.971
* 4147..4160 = 0.3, 0.993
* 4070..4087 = -1.5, 1.12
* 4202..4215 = 1.3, 0.902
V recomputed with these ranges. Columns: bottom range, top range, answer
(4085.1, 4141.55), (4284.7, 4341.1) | 1.10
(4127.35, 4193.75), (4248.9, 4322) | 1.04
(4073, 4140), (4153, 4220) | 0.93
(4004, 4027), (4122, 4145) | 1.03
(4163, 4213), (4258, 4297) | 1.02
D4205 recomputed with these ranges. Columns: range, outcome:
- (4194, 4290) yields 0.95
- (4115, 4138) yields 1.02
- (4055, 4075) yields 1.08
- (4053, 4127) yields 1.08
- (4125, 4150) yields 1.01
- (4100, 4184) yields 1.01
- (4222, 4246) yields 0.982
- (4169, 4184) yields 0.969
